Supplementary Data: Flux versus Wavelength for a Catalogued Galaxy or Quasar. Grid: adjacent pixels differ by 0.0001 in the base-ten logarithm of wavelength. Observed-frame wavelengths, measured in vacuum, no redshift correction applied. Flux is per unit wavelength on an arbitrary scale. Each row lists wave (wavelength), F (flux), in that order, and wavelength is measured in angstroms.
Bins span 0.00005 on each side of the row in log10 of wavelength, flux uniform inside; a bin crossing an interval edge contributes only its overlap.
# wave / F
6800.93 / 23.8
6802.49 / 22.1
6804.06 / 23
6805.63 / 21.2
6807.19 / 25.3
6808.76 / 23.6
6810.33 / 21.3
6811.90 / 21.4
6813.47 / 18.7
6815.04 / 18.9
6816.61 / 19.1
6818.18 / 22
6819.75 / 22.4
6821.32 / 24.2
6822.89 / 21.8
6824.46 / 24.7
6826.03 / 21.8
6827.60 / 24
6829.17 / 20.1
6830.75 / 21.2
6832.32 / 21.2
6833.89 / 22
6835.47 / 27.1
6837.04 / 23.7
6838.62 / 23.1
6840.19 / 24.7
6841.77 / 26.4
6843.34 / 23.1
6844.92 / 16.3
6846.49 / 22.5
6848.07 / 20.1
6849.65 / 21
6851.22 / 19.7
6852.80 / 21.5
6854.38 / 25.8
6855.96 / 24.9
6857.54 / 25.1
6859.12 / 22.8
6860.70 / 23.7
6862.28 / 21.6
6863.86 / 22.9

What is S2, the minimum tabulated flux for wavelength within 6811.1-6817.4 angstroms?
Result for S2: 18.7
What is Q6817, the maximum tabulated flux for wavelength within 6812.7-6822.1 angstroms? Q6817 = 24.2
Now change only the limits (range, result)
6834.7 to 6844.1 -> 27.1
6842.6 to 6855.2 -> 25.8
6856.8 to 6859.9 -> 25.1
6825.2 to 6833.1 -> 24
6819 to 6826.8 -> 24.7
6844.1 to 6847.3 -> 22.5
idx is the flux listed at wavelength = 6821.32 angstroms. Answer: 24.2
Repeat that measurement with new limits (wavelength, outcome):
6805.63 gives 21.2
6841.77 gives 26.4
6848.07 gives 20.1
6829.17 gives 20.1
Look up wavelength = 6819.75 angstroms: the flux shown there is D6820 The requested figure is 22.4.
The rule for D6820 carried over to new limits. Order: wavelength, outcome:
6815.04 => 18.9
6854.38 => 25.8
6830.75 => 21.2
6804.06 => 23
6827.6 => 24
